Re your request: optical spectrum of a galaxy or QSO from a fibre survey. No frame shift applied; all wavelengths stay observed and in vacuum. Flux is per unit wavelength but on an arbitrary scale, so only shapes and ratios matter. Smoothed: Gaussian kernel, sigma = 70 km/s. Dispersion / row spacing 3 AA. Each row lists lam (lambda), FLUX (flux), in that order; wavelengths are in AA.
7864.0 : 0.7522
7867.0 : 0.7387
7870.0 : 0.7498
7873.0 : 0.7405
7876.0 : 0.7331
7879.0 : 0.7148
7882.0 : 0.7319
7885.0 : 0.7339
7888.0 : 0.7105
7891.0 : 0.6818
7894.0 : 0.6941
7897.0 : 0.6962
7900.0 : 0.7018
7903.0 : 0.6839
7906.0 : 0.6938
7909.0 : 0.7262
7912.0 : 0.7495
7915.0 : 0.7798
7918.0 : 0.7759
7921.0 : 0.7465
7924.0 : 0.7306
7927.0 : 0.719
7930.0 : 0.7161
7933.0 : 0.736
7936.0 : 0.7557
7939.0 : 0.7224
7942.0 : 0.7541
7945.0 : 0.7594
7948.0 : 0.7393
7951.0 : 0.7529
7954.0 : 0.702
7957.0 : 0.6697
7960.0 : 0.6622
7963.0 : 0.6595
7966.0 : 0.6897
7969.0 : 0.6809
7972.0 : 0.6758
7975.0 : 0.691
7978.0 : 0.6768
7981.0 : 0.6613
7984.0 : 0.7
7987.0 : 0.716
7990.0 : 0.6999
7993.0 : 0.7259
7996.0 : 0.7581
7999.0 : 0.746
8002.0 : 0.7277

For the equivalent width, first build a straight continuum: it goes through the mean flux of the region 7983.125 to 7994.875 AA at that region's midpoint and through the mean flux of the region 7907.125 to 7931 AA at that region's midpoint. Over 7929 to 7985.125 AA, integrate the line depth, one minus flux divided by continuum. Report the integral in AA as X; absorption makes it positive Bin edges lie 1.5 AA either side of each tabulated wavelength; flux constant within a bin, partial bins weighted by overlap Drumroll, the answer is 1.6 AA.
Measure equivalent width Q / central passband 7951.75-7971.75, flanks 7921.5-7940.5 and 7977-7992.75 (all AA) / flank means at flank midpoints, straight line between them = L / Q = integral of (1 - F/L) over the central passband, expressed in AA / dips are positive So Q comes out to 0.8 AA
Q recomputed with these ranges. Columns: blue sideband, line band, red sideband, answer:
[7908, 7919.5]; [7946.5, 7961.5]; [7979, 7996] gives 0.50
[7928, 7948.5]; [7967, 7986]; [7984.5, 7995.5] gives 1.07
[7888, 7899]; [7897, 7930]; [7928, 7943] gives -0.67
